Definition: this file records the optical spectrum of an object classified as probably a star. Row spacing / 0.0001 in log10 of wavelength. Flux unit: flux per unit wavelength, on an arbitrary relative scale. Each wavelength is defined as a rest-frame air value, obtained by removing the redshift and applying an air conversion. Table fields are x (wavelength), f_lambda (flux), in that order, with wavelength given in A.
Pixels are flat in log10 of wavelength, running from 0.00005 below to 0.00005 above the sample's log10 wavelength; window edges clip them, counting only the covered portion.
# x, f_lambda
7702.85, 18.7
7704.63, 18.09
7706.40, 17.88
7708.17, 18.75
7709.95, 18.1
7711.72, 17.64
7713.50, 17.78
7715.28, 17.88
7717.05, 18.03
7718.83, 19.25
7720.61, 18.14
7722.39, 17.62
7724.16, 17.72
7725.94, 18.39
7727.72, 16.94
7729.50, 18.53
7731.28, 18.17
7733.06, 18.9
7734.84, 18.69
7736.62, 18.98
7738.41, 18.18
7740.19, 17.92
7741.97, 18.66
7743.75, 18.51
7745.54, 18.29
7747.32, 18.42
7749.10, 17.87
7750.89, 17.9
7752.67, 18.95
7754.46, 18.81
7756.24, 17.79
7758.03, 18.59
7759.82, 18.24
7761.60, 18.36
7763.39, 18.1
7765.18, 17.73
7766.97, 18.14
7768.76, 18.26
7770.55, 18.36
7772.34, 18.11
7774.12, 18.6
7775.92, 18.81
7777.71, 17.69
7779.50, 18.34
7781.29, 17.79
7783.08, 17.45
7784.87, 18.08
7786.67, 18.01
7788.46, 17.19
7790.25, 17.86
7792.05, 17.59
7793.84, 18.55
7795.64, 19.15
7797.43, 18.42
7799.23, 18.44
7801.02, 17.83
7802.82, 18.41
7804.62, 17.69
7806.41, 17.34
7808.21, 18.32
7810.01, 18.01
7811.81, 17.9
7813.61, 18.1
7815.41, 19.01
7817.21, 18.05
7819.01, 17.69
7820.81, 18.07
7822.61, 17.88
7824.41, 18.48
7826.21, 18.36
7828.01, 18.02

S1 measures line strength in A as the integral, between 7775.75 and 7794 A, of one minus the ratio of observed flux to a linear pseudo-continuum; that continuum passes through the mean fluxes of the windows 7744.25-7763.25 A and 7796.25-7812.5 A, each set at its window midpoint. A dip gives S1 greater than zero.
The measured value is 0.3 A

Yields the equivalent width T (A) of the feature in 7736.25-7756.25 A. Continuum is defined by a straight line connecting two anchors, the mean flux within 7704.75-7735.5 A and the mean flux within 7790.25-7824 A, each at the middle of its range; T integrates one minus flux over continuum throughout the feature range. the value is -0.3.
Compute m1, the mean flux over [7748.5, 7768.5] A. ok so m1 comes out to 18.2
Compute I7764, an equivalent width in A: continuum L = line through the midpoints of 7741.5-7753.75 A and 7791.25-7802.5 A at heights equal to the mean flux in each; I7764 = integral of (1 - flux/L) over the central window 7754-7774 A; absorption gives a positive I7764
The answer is 0.1 A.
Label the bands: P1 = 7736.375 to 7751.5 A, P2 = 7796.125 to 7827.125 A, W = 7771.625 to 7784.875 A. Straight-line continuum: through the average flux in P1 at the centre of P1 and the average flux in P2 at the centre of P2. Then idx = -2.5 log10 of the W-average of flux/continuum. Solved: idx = 0.00 mag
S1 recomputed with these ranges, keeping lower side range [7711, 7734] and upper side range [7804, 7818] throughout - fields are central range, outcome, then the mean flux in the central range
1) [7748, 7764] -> -0.20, 18.3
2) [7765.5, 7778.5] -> -0.14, 18.3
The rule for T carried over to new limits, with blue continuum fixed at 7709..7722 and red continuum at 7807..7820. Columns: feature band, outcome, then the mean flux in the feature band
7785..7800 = 0.0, 18.1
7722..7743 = -0.2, 18.2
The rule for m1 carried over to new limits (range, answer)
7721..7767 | 18.2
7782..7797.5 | 18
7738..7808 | 18.2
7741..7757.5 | 18.4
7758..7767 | 18.2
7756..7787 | 18.1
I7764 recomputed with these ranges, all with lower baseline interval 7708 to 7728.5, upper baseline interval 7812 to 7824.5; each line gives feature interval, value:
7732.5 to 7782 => -0.7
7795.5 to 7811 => 0.0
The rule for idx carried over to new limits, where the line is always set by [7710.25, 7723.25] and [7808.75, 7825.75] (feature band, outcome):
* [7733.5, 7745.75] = -0.02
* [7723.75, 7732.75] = 0.00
